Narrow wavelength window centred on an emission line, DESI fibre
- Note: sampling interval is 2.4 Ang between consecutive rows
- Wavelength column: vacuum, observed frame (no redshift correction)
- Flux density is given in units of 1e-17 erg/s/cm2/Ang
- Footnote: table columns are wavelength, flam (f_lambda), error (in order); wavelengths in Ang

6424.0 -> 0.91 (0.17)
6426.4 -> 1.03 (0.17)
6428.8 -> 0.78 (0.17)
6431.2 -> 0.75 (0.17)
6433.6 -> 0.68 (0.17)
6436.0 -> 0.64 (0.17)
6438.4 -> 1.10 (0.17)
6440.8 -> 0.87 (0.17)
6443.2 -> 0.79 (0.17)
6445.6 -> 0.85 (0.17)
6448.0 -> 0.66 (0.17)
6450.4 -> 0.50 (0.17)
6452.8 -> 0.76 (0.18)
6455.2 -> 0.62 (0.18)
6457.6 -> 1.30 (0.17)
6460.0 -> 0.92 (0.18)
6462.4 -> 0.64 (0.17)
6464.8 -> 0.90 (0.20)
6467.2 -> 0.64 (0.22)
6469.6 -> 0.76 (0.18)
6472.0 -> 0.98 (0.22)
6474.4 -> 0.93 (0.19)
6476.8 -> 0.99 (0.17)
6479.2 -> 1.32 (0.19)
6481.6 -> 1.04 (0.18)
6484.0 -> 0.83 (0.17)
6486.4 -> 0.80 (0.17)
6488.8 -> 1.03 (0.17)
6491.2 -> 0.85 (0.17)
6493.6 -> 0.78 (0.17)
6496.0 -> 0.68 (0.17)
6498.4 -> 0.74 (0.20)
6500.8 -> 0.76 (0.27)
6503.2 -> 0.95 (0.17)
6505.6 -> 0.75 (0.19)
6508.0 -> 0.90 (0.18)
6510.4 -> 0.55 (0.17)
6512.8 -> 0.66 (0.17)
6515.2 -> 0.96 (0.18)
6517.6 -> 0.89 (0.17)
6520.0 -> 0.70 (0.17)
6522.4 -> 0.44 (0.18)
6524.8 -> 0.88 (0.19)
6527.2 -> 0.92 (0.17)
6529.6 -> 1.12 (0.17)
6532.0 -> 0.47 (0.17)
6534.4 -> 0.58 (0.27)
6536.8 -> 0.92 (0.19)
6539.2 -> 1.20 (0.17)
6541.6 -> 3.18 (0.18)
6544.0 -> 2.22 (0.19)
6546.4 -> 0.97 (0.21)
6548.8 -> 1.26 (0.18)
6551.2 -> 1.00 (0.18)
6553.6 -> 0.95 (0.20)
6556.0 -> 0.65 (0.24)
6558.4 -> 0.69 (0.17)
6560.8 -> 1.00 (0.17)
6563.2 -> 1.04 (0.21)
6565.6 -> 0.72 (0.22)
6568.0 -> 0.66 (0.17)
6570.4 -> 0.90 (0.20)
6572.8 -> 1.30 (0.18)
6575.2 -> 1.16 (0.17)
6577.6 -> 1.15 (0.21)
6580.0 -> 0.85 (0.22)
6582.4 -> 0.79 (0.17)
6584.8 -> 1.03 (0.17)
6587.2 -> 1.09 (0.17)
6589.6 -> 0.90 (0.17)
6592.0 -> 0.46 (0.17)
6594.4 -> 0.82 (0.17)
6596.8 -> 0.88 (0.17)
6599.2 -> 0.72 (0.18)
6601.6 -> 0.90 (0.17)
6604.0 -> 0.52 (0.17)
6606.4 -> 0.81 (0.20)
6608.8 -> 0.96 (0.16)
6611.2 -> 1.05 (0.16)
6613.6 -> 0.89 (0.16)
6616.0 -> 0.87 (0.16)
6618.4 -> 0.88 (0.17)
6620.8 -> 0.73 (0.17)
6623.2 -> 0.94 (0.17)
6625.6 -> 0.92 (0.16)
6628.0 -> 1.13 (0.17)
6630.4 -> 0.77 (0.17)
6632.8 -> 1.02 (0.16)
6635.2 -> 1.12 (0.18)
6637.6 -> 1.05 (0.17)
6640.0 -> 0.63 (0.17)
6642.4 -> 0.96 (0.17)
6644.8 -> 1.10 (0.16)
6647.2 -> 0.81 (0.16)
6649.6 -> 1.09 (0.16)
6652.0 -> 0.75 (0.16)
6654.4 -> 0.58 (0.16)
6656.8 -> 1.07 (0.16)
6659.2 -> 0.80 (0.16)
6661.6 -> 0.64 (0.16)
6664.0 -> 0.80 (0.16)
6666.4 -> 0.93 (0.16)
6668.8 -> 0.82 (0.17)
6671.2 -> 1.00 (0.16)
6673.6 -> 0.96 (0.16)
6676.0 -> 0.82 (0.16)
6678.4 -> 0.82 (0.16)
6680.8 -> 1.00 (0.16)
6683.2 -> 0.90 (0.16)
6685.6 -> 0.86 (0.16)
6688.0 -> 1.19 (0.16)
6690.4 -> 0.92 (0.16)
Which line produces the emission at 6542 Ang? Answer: [O III]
